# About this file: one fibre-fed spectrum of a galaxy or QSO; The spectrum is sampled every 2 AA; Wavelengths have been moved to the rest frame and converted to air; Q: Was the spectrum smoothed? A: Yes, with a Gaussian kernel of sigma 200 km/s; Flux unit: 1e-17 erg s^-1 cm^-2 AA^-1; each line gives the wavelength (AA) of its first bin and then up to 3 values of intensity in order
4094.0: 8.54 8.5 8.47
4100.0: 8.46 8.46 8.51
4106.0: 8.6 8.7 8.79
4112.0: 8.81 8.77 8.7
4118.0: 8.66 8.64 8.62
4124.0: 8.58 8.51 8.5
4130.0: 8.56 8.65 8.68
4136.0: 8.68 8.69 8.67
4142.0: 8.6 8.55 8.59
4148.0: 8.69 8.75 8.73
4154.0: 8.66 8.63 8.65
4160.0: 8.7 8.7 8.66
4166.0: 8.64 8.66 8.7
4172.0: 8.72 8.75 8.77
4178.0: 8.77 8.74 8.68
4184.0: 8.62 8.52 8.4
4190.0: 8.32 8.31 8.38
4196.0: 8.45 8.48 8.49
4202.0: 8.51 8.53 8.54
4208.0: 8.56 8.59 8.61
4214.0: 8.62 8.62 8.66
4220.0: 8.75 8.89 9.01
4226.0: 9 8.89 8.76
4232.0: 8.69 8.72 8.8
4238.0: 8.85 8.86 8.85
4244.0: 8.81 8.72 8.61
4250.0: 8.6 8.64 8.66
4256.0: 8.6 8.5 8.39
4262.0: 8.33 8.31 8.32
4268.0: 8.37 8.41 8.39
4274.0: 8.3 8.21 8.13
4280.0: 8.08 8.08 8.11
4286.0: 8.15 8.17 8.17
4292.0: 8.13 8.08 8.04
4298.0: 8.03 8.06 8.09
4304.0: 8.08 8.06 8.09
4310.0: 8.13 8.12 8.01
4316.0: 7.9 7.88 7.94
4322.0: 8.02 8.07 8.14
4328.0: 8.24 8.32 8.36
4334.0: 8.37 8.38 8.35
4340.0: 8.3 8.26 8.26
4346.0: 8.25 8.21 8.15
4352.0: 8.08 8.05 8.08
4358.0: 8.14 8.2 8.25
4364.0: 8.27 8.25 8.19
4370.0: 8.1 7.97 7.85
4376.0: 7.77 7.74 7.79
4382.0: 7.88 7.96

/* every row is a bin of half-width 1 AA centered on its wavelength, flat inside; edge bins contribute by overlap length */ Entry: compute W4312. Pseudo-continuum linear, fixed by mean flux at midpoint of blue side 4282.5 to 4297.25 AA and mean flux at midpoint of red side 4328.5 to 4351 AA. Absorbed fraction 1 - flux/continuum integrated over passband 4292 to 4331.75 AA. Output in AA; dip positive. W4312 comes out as 0.6 AA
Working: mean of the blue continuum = 8.12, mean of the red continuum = 8.29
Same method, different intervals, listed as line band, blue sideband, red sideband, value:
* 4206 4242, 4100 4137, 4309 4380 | -1.5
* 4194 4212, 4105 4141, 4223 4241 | 0.6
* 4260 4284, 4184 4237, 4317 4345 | 0.4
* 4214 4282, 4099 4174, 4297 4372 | -1.8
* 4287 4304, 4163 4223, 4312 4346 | 0.4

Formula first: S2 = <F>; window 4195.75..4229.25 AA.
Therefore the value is 8.66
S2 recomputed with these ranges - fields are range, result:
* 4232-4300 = 8.41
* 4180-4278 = 8.58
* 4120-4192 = 8.63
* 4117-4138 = 8.61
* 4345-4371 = 8.17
